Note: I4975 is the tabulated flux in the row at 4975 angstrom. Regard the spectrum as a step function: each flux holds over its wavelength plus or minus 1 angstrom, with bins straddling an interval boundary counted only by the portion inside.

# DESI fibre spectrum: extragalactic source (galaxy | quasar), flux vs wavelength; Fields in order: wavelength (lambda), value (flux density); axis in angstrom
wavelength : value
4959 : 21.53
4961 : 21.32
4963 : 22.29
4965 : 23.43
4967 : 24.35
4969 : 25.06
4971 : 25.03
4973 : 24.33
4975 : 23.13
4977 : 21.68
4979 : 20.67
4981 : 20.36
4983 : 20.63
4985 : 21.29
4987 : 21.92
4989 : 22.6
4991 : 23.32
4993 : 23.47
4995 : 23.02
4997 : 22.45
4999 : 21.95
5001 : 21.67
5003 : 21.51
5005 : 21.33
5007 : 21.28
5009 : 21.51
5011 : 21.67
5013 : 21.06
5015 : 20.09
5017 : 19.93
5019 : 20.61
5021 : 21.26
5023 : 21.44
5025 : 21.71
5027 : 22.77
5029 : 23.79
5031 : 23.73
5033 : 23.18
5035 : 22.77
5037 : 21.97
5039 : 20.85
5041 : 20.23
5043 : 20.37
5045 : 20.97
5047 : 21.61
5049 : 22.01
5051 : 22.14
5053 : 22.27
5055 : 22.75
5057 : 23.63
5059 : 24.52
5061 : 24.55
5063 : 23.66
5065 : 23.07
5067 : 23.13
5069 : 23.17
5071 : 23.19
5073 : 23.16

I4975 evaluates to 23.13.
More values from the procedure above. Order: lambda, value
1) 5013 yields 21.06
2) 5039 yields 20.85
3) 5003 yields 21.51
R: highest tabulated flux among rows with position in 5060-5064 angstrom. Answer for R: 24.55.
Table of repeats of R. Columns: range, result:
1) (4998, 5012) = 21.95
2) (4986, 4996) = 23.47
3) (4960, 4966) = 23.43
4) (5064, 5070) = 23.17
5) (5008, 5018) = 21.67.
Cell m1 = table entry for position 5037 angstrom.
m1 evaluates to 21.97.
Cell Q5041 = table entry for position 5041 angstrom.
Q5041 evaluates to 20.23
